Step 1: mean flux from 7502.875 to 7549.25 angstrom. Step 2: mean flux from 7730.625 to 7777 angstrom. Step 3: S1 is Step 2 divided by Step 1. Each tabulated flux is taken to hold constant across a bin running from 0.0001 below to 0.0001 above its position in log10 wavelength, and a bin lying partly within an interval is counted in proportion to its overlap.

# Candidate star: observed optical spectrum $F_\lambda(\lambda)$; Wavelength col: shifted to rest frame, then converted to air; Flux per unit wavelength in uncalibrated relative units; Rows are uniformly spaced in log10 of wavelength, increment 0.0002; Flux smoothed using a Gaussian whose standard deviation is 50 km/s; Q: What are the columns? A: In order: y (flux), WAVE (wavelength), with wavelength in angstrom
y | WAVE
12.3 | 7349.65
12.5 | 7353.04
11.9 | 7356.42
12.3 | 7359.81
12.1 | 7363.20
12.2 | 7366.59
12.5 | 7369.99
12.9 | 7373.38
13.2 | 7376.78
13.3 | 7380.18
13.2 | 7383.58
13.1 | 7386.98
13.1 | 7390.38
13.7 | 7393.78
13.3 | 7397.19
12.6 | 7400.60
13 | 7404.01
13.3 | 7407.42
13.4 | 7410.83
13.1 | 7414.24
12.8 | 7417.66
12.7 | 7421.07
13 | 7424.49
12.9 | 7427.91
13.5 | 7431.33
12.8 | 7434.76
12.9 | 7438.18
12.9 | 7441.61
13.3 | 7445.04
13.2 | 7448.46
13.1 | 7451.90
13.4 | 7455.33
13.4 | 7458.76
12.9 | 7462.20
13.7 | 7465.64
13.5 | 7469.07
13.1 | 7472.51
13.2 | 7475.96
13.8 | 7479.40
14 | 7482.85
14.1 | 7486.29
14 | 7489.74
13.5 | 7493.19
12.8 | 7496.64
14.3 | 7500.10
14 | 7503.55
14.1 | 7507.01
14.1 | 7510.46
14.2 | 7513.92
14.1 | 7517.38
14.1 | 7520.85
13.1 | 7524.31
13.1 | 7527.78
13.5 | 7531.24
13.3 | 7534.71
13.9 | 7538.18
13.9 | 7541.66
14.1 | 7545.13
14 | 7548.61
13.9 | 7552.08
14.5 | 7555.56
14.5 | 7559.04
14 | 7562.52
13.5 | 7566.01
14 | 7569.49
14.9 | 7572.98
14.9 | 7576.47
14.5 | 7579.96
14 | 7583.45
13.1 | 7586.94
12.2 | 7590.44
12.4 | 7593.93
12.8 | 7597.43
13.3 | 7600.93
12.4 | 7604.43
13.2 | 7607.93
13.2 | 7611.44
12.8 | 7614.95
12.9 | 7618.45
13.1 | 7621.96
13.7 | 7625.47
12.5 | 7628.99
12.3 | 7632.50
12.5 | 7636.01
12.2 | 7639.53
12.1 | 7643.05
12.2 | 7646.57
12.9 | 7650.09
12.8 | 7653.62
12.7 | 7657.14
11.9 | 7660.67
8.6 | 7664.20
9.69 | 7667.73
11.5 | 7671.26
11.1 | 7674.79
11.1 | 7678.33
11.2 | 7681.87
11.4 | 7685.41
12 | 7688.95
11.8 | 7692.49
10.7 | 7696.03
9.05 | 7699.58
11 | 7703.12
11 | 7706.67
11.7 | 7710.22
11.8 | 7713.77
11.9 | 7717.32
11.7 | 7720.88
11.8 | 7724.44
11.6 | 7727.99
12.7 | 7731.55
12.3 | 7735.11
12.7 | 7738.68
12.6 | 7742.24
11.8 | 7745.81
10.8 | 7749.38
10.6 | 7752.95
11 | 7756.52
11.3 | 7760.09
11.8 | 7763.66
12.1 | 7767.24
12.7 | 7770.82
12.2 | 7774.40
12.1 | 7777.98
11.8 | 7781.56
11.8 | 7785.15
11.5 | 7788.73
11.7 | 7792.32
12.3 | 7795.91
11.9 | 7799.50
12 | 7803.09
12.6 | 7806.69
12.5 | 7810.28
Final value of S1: 0.9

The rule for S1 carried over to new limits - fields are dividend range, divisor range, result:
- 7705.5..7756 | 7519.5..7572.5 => 0.85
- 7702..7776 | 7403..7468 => 0.90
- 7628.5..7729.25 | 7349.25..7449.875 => 0.89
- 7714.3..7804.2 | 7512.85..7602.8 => 0.86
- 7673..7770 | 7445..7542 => 0.85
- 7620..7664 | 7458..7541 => 0.91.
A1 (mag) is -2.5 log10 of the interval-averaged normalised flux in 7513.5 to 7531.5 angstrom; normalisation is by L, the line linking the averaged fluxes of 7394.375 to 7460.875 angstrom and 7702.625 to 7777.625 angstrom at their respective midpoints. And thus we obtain -0.08 mag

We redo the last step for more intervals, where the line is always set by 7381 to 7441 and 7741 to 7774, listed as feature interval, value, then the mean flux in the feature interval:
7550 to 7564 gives -0.143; 14.2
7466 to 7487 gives -0.065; 13.6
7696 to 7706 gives 0.159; 10.3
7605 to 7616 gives -0.065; 13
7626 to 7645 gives -0.023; 12.4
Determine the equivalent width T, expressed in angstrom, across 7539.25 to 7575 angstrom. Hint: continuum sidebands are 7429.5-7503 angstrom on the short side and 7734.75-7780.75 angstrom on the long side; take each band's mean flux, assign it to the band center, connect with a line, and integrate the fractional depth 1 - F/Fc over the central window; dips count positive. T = -3.4 angstrom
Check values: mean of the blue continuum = 13.4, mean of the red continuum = 11.8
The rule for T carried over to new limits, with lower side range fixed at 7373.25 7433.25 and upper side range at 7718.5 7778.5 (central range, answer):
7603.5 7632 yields -1.44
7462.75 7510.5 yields -3.28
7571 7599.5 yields -2.60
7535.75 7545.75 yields -1.02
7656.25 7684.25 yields 2.81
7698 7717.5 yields 1.60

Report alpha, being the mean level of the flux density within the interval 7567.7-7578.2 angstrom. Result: 14.6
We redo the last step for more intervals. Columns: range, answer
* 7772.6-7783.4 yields 12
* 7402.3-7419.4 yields 13.1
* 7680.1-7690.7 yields 11.5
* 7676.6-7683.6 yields 11.1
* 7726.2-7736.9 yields 12.2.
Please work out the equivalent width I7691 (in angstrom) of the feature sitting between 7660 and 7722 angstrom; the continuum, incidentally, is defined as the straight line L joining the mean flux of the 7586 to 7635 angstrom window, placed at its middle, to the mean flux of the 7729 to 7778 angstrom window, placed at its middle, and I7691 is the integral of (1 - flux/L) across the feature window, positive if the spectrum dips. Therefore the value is 6.4 angstrom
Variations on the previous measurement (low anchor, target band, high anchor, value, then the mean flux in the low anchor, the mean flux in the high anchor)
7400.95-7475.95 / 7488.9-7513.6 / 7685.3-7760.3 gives -2.1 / 13.1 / 11.5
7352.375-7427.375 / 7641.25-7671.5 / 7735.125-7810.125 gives 1.5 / 12.9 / 11.9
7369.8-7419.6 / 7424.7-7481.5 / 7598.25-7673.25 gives -1.3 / 13.1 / 12.3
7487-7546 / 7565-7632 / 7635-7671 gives -4.1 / 13.8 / 11.7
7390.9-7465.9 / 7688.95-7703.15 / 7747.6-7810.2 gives 1.6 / 13.1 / 11.8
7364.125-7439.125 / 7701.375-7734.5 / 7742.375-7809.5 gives 0.8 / 13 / 11.8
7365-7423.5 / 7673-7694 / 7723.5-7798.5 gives 1.2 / 13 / 11.9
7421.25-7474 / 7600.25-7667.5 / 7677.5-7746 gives -1.9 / 13.2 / 11.6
